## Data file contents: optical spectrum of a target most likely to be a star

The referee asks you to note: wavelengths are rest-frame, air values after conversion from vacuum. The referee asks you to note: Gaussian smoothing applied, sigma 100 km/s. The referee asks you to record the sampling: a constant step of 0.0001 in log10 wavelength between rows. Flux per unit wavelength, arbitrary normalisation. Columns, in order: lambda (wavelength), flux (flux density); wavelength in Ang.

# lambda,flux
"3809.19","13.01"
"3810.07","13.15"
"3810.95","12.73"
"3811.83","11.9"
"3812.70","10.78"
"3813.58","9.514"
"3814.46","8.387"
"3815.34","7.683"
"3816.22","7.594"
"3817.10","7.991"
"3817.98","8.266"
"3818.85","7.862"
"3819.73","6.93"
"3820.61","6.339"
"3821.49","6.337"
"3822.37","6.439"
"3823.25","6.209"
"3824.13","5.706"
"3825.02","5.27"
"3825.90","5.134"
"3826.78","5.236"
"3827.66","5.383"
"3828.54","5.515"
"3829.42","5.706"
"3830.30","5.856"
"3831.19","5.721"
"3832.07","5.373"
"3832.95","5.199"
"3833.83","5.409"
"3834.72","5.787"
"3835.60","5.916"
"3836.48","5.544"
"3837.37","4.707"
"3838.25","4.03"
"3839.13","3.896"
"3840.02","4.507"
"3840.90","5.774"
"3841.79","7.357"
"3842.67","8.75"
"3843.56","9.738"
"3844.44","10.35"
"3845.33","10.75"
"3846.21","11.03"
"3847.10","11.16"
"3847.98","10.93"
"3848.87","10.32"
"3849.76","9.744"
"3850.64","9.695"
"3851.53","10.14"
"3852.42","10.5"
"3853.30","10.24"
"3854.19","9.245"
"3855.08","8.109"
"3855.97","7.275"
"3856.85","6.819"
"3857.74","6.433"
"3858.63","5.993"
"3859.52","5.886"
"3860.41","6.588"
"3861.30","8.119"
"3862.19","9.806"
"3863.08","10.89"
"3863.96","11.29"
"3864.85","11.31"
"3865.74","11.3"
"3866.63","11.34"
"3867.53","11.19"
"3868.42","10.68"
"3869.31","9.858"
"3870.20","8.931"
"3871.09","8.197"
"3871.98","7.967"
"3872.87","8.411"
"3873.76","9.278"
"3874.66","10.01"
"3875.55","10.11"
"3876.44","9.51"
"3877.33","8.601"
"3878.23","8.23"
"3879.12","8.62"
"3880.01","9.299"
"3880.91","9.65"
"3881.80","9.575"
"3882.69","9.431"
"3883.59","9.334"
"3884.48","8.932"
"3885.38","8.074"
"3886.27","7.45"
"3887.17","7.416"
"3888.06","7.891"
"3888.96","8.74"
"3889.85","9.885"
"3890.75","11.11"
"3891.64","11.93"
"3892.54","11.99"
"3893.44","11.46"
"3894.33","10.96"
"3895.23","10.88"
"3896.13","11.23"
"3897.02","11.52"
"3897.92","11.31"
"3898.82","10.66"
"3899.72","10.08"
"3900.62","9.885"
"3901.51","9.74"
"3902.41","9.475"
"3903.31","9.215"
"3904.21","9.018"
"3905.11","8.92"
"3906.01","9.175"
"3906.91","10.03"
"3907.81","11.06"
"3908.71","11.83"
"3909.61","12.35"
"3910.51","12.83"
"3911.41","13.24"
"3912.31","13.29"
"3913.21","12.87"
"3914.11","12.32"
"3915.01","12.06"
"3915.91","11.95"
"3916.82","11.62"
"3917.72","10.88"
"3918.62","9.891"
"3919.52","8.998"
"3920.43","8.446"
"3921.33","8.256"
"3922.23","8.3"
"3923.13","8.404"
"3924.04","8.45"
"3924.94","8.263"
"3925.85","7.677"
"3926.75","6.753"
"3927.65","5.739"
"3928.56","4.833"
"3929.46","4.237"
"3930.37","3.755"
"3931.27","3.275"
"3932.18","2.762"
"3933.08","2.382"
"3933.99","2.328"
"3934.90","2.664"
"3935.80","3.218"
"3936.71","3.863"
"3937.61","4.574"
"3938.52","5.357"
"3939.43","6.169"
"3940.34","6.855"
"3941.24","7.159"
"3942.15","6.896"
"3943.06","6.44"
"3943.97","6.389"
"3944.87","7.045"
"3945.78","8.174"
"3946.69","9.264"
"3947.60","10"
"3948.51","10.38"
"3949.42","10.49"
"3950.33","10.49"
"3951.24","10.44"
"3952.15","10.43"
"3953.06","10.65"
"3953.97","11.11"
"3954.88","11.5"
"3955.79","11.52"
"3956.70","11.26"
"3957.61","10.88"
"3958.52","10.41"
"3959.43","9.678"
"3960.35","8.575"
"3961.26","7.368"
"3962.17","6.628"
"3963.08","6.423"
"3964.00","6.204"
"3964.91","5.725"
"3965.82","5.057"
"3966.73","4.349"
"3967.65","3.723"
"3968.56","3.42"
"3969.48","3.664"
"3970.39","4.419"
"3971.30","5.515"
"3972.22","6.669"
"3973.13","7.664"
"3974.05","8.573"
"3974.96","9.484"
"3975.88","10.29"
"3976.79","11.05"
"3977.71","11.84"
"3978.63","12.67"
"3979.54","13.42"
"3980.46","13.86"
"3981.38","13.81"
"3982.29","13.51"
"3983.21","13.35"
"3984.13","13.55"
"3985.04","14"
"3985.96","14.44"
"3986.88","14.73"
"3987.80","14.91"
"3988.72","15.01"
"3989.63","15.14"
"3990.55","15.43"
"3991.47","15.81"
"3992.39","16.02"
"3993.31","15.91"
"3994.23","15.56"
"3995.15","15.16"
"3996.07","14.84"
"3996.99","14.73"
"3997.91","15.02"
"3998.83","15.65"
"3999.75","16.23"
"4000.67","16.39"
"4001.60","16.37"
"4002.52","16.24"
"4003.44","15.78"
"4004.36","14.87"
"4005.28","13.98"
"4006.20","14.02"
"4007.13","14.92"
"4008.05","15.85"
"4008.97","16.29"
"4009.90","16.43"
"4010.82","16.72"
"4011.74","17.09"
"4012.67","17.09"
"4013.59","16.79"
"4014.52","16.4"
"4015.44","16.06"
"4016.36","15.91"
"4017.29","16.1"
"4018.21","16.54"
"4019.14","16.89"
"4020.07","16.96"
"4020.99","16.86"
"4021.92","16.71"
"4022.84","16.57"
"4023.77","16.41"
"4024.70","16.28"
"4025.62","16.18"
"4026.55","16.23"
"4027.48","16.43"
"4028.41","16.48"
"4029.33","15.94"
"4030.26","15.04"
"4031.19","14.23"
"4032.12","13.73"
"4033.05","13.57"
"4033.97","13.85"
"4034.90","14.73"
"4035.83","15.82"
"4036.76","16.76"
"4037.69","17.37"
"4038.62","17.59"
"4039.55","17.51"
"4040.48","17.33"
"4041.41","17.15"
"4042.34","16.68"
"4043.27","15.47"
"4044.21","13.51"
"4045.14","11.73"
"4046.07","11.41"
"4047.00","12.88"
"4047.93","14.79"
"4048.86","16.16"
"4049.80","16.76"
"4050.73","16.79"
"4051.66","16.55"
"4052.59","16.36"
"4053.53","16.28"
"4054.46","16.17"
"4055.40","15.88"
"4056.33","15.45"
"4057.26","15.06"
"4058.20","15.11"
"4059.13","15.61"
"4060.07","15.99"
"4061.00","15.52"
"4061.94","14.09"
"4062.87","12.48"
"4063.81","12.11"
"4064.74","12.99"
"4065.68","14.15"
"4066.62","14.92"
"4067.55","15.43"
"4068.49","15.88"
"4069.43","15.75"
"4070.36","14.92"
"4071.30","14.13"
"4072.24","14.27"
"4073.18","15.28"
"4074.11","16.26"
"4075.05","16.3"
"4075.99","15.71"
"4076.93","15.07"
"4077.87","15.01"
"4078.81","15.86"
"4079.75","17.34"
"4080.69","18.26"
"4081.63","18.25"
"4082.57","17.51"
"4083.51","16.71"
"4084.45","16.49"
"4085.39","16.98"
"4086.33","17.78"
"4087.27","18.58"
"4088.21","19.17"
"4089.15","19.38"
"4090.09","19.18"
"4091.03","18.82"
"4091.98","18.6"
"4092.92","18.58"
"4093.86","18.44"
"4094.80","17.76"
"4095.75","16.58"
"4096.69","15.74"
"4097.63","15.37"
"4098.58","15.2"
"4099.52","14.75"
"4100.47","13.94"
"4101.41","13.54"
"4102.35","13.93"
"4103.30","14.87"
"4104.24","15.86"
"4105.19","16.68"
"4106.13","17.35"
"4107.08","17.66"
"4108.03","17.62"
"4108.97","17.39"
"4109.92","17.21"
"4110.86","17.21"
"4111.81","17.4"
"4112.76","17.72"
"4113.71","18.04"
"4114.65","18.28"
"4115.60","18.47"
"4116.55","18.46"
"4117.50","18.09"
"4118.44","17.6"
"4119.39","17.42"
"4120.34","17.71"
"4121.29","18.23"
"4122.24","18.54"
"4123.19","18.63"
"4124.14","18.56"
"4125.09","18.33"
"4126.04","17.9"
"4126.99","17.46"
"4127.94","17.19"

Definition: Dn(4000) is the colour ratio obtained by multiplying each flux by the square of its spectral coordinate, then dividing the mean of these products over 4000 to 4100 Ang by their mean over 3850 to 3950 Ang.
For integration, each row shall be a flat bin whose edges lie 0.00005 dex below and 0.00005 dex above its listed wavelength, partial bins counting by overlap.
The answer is 1.96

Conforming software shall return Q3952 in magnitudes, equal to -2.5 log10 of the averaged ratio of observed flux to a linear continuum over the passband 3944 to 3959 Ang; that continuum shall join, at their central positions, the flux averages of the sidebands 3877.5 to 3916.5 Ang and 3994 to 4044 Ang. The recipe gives 0.26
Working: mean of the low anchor 10.3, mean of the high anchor 15.9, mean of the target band 10.1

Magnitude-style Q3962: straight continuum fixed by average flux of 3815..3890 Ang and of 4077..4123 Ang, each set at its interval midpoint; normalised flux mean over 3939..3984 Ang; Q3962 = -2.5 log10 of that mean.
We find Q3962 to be 0.34 mag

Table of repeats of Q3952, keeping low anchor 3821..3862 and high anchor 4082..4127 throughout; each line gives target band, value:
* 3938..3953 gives 0.329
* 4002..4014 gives -0.166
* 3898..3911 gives -0.078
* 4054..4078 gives 0.061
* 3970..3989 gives 0.091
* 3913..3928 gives 0.084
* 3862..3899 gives -0.139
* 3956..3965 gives 0.351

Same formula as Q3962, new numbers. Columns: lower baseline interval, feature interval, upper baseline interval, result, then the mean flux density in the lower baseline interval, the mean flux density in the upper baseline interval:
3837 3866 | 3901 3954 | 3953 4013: 0.26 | 8.56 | 12.1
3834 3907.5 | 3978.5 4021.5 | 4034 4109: -0.14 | 9.08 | 16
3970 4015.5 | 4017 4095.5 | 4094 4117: -0.04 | 14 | 16.6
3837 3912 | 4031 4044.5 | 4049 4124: -0.06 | 9.41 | 16.5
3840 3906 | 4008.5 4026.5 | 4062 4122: -0.17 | 9.44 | 16.5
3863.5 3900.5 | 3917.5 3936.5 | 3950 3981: 0.46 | 9.85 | 8.68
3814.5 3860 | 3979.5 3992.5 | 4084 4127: -0.13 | 7.22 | 17.3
